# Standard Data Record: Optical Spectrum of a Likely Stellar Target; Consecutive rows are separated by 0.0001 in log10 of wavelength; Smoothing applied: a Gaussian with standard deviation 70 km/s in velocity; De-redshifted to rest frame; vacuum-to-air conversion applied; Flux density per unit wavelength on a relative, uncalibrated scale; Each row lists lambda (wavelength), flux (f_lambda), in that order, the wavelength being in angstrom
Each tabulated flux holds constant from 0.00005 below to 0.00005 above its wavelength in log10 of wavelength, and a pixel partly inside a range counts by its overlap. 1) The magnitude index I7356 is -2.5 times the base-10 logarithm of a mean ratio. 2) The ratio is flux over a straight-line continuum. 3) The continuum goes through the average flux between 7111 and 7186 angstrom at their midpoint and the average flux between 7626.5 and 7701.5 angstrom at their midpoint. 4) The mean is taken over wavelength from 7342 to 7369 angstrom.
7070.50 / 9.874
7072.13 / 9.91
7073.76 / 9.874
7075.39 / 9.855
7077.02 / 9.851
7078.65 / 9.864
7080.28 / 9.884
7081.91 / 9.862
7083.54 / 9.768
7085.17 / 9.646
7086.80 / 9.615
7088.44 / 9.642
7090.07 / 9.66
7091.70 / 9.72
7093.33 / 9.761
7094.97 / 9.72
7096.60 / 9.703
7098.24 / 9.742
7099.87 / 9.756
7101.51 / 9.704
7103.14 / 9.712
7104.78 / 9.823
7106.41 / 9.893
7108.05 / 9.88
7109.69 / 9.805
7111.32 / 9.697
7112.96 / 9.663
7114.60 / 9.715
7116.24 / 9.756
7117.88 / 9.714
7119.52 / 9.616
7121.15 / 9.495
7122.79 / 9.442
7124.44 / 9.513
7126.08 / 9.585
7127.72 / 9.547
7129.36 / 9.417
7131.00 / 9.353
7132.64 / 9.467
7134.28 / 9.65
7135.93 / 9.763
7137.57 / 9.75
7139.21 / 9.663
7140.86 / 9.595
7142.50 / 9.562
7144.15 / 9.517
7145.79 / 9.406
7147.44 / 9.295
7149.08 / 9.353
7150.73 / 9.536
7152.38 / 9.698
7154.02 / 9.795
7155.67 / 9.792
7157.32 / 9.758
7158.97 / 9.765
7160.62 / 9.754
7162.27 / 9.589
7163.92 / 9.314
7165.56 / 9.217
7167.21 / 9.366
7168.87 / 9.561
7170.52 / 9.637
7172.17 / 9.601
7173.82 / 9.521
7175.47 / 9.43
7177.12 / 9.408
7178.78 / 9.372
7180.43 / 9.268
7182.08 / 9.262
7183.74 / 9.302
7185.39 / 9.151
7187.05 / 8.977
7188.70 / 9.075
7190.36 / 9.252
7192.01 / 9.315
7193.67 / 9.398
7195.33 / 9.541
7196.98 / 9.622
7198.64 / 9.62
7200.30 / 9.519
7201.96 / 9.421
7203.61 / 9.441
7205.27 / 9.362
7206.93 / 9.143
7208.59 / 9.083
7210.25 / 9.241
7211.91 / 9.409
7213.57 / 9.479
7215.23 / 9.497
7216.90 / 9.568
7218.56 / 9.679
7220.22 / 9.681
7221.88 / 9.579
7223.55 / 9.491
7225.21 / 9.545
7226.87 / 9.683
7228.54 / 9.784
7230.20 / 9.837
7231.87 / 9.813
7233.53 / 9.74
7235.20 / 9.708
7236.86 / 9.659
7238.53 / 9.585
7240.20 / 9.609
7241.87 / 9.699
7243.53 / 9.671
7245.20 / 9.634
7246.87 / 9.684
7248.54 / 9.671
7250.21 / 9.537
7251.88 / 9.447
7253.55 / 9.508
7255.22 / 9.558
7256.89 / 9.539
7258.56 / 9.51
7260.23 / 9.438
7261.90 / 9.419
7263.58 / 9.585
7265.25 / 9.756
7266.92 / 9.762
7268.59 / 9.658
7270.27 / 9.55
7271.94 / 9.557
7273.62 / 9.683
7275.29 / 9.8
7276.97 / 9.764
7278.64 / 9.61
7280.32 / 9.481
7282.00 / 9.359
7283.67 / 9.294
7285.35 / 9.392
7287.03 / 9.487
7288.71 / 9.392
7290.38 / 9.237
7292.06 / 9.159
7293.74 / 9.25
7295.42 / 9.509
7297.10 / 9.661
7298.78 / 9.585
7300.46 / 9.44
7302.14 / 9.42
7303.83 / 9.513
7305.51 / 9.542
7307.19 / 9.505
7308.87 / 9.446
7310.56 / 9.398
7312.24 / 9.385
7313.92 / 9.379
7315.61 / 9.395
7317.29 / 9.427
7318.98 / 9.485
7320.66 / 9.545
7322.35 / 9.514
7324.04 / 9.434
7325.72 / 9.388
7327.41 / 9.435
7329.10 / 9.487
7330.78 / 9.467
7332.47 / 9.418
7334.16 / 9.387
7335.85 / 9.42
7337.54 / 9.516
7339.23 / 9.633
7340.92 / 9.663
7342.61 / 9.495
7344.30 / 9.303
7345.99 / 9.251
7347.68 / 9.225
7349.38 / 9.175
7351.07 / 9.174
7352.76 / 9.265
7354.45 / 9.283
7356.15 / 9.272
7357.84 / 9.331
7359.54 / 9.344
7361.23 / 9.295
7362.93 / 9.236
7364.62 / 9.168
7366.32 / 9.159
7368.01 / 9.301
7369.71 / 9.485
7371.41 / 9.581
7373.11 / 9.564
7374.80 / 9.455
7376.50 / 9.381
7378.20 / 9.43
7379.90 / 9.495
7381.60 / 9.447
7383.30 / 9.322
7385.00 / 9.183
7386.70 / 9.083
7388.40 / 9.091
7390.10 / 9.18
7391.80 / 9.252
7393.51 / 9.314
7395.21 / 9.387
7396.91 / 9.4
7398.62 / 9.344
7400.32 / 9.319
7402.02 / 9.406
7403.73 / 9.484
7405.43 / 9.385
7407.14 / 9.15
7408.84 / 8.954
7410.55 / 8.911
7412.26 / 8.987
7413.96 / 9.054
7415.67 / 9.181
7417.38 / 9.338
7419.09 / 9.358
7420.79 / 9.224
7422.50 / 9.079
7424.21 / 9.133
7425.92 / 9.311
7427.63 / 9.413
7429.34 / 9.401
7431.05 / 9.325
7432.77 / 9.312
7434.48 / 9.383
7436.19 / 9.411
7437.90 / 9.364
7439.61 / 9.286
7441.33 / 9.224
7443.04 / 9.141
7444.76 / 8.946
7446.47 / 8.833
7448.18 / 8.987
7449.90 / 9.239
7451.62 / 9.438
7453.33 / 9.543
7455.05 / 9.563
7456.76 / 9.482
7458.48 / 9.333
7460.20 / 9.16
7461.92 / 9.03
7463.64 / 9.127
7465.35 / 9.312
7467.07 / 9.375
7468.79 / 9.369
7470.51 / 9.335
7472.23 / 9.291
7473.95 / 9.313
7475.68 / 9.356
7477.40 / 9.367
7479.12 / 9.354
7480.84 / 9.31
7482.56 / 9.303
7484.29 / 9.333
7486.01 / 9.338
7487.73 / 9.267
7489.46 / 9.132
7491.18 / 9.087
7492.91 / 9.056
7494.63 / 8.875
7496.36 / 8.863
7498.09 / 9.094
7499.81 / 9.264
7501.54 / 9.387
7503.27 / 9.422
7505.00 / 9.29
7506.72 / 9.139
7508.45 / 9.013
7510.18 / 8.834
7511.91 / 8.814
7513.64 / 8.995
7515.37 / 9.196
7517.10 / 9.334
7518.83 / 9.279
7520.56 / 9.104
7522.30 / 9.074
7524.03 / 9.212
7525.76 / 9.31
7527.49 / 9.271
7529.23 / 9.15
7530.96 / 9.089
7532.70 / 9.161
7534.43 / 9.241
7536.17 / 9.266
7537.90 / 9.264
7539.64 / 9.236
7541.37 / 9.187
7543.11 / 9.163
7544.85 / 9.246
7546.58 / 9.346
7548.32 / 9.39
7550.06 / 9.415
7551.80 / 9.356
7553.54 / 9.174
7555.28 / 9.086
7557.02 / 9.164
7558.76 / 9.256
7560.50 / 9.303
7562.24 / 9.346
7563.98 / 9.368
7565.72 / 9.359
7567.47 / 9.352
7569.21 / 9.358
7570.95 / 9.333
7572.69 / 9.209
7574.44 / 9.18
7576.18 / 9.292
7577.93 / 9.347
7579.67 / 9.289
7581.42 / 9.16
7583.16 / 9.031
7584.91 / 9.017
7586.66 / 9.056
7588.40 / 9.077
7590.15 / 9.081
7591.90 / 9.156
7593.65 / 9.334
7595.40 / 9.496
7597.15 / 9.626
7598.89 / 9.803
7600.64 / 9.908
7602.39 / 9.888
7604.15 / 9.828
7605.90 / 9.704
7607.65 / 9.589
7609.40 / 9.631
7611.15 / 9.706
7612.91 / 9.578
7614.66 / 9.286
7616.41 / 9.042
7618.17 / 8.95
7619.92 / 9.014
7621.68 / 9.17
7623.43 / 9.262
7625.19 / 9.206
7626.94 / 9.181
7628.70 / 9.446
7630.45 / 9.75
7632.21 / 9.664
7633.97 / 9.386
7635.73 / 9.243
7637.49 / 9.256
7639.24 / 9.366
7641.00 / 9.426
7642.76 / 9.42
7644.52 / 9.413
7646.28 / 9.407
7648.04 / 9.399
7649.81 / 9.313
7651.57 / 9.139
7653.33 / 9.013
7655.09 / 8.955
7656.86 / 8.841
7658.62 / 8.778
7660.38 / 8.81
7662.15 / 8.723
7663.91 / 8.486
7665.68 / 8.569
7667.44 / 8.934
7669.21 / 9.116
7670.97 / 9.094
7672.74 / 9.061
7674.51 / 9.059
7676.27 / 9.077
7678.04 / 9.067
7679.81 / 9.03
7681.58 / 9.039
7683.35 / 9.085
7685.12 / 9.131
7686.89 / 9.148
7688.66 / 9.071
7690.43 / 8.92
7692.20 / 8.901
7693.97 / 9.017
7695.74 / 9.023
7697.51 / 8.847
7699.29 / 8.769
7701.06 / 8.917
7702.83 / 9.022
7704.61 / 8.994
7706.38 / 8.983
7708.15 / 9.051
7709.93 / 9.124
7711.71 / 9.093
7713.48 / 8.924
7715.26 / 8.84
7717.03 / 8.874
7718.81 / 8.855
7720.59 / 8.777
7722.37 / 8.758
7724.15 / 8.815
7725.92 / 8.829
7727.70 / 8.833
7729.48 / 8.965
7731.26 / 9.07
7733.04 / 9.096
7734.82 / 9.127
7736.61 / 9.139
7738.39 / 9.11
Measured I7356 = 0.01 mag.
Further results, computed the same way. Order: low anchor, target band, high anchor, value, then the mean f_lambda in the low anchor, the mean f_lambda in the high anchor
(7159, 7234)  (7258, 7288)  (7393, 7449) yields -0.020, 9.46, 9.24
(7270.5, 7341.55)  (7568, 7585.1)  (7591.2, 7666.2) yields 0.012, 9.47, 9.31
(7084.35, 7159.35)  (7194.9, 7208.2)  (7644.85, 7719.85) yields 0.012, 9.64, 8.99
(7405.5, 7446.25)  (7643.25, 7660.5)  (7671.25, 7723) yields -0.013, 9.21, 8.98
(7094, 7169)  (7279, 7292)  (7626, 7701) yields 0.011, 9.62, 9.1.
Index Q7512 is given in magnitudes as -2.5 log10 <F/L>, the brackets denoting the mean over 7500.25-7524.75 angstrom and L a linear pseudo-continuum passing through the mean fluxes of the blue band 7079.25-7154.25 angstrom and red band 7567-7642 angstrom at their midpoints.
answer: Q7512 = 0.03 mag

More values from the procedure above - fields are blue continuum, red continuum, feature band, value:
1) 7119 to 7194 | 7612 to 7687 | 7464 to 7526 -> 0.005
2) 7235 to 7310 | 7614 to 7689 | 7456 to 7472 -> 0.006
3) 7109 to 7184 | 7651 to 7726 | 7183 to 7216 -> 0.017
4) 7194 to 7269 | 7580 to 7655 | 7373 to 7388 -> 0.015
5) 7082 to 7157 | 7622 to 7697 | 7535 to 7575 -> -0.006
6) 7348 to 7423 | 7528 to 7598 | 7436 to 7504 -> 0.002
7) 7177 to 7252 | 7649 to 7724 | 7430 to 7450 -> 0.004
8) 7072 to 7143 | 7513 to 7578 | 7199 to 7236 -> 0.006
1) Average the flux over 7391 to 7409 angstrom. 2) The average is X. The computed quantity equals 9.32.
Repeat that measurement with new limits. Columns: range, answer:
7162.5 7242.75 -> 9.47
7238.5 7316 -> 9.52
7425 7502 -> 9.26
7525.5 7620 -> 9.32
